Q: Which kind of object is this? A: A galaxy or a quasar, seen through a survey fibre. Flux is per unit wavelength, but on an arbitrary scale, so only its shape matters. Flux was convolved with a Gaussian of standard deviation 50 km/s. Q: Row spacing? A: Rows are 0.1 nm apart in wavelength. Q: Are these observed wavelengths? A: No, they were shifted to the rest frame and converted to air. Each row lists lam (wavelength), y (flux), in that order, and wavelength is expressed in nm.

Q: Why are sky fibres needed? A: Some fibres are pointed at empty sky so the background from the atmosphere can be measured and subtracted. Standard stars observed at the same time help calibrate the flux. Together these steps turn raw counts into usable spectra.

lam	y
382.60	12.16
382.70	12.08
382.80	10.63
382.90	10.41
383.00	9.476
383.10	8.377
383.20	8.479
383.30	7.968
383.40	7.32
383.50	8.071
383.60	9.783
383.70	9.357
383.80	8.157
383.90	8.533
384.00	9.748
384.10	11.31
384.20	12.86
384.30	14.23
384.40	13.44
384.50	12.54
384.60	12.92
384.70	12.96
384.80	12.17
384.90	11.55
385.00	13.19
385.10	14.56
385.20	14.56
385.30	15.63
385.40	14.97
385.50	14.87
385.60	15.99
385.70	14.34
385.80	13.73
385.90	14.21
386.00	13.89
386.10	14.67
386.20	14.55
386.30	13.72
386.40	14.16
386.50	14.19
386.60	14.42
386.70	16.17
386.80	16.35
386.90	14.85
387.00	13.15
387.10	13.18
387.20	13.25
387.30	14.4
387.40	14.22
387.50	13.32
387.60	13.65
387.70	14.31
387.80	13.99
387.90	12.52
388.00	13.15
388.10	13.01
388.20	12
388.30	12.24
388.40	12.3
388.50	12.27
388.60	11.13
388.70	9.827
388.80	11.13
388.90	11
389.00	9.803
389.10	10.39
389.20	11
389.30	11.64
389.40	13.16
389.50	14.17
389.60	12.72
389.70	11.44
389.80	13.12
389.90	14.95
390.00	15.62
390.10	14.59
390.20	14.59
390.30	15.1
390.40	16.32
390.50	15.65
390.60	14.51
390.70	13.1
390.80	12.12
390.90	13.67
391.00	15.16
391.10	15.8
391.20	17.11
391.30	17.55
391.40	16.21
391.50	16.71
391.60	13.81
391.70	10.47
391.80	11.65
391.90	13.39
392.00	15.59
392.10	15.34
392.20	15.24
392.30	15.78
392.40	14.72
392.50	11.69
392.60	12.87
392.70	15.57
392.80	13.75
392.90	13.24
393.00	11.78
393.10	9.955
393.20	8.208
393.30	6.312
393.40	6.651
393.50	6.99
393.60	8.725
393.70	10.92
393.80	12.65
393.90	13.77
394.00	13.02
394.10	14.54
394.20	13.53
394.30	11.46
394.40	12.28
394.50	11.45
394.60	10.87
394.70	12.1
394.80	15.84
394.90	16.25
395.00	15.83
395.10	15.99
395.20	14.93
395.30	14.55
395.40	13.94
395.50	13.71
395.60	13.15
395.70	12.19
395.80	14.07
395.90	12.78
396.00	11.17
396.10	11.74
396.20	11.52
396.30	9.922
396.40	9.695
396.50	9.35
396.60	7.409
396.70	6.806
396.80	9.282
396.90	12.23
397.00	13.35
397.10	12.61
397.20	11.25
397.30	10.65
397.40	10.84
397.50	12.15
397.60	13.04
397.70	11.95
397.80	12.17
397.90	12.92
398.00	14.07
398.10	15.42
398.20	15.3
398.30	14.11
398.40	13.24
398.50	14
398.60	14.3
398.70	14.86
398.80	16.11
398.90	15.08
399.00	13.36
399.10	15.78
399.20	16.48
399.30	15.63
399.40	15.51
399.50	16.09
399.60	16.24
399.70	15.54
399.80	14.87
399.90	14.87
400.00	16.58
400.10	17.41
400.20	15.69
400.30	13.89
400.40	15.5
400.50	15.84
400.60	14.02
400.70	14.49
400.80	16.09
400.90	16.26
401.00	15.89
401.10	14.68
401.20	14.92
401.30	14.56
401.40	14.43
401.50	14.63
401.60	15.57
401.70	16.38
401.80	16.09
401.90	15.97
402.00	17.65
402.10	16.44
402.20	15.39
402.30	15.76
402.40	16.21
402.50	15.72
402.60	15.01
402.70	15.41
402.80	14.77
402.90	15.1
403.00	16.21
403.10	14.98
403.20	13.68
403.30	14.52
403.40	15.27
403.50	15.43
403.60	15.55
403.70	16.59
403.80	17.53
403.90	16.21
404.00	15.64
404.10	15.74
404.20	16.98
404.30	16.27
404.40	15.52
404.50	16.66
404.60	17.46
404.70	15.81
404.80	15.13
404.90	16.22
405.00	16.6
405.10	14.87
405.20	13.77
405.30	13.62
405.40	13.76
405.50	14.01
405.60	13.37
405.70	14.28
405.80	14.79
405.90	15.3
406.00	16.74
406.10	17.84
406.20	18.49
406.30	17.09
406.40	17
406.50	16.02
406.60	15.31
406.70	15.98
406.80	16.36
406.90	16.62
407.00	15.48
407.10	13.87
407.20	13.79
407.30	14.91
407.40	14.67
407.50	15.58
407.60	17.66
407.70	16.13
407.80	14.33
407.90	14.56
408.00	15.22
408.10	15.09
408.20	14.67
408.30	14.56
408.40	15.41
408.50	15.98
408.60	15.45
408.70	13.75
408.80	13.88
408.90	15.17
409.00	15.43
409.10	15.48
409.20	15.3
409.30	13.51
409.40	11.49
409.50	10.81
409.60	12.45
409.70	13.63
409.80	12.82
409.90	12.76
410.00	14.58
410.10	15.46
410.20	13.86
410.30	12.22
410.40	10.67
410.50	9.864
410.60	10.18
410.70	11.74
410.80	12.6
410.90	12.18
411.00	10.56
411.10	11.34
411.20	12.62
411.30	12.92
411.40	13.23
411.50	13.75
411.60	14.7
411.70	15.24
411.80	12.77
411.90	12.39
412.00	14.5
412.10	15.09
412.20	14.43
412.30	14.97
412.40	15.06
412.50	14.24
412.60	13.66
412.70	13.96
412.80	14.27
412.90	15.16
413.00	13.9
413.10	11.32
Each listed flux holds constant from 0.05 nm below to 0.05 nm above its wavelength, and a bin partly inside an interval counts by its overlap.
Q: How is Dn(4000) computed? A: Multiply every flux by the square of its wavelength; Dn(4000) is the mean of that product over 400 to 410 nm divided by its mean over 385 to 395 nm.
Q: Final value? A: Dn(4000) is 1.23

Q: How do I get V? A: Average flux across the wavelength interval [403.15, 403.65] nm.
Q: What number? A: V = 14.9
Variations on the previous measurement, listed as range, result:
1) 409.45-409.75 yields 12.3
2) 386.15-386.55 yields 14.2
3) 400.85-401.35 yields 15.3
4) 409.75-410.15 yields 13.9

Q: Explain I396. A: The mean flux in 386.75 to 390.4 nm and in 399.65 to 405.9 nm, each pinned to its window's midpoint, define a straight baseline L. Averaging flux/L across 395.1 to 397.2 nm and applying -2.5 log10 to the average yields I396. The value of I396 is 0.21 mag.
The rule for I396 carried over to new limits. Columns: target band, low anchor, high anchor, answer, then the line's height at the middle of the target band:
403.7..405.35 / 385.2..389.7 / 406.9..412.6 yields -0.16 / 13.7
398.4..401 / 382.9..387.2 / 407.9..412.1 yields -0.17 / 13.1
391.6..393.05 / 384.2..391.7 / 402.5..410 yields 0.03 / 14.1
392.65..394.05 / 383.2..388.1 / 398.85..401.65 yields 0.30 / 14.2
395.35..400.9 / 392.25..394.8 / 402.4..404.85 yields 0.01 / 13.6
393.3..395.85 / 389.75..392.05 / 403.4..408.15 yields 0.18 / 14.9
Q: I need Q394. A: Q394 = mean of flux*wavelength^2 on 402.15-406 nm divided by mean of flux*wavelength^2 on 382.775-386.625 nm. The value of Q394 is 1.4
